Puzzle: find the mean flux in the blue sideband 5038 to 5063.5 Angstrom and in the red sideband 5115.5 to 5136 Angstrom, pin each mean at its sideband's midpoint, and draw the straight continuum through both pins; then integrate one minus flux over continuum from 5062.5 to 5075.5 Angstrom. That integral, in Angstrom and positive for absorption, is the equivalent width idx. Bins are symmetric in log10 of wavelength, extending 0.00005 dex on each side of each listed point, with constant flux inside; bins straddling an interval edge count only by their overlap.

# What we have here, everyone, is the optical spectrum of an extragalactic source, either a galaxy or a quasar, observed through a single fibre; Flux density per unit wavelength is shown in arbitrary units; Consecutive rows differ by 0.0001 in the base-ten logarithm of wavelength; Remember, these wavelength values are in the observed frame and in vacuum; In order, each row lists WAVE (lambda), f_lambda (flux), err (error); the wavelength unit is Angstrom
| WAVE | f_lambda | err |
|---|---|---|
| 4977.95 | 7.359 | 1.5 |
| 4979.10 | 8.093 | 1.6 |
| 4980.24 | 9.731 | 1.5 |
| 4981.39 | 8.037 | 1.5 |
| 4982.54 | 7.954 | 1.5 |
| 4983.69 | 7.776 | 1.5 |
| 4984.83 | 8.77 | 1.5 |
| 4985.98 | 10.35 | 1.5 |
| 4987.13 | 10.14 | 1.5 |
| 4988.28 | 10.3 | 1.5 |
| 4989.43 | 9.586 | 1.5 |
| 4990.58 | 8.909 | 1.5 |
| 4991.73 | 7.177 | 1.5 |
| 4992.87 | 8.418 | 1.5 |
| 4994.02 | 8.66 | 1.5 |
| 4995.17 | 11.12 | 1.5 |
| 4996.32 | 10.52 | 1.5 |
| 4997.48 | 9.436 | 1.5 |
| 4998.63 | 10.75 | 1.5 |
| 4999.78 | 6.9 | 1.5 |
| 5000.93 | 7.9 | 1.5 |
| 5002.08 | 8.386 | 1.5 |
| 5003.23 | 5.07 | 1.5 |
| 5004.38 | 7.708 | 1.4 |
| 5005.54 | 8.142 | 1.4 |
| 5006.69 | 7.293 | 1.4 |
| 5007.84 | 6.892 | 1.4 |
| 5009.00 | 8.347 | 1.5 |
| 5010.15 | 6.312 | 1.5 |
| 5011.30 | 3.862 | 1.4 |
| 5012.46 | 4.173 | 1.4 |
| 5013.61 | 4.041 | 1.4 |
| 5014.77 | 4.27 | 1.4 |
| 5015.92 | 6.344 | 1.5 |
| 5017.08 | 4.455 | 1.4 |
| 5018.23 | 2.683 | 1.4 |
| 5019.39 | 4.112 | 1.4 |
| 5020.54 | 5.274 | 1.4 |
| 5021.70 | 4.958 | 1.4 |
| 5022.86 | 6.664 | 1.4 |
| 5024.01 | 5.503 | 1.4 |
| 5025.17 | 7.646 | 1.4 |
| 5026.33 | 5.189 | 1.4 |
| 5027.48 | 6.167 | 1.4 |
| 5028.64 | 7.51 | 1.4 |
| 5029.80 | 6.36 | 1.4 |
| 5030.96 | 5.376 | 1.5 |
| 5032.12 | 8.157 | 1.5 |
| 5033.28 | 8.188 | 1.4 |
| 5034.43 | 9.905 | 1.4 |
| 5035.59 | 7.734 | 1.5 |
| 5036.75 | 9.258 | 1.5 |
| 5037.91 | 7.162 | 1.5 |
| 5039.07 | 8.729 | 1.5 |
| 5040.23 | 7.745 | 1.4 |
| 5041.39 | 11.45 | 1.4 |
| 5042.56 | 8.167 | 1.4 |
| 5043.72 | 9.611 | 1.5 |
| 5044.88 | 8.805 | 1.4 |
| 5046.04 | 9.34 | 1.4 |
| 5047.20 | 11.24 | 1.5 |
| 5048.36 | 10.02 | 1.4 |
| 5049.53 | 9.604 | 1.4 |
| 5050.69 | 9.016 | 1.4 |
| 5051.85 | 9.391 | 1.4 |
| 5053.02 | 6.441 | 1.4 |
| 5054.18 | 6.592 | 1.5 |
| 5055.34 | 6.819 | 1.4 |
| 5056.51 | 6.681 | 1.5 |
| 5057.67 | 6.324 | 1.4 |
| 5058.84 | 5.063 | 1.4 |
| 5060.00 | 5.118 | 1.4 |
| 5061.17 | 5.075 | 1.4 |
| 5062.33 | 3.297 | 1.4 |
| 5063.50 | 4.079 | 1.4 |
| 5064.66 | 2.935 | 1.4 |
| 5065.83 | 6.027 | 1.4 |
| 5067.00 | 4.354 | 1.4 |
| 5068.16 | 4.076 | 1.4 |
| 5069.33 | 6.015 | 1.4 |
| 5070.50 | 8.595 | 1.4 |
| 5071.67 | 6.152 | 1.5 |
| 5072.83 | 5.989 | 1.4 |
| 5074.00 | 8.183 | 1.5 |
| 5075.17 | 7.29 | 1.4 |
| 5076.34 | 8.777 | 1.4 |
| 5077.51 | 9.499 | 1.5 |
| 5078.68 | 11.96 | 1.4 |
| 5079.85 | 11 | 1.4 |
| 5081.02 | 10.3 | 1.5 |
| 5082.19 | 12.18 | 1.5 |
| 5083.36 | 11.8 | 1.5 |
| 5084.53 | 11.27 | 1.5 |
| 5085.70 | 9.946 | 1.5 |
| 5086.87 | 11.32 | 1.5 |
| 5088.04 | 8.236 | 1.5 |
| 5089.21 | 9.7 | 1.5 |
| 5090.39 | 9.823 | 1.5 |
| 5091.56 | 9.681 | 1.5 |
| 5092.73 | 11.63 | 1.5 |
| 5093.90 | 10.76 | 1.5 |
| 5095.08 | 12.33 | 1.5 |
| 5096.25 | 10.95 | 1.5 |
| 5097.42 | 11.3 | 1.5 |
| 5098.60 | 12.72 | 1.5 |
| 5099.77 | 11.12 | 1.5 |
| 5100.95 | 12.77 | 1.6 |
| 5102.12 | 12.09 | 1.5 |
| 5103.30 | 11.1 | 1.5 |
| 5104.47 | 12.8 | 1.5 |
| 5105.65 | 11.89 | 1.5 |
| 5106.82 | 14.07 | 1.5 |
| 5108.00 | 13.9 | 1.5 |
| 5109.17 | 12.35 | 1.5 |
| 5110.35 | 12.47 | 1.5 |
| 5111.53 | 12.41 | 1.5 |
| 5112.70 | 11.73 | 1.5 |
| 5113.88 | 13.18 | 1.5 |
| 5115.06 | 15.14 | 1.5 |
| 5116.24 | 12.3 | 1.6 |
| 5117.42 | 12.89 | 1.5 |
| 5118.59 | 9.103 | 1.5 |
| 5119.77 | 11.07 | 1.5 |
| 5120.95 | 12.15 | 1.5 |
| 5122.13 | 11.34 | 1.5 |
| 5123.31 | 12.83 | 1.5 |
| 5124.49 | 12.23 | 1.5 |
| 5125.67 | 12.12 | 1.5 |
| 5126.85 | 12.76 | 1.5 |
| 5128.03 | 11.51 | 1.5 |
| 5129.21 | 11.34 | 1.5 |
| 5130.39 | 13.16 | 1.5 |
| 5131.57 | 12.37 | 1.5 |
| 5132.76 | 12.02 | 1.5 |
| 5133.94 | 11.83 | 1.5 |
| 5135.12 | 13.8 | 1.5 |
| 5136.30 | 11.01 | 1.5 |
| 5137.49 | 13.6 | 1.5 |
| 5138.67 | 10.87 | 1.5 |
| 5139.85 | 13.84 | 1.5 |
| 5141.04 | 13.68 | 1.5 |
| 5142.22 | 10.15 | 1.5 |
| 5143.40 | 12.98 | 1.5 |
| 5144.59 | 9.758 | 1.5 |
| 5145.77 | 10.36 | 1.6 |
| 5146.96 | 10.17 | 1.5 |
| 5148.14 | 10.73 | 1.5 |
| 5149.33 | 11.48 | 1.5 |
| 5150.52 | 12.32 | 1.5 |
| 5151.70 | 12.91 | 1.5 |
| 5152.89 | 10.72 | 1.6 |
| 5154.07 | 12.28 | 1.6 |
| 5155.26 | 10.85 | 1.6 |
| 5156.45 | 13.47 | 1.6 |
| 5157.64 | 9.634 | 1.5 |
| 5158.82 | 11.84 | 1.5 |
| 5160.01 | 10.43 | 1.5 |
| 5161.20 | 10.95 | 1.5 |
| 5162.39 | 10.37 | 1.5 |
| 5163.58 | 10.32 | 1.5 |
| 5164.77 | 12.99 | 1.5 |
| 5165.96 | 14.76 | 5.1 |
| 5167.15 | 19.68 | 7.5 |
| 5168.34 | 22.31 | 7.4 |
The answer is 4.6 Angstrom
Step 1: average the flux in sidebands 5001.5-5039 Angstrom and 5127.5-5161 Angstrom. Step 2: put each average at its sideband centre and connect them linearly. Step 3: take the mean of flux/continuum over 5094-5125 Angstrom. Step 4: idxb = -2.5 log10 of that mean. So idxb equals -0.19 mag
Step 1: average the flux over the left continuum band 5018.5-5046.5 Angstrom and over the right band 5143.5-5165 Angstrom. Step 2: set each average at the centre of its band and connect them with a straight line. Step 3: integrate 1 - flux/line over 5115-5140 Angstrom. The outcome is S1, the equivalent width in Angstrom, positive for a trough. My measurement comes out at -4.3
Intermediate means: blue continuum 7.4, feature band 12.2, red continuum 11.2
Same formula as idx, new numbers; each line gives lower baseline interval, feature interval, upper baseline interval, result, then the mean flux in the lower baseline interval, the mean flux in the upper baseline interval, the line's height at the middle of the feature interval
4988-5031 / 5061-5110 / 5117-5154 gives 2.2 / 6.9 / 11.8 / 9.88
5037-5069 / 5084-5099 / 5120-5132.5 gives -1.4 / 7.16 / 12.1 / 9.78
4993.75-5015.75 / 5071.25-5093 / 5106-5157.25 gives 1.1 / 7.32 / 12.1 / 10.2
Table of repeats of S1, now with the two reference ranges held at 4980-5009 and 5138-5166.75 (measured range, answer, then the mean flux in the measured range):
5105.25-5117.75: -2.42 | 13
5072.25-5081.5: 0.99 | 9.11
